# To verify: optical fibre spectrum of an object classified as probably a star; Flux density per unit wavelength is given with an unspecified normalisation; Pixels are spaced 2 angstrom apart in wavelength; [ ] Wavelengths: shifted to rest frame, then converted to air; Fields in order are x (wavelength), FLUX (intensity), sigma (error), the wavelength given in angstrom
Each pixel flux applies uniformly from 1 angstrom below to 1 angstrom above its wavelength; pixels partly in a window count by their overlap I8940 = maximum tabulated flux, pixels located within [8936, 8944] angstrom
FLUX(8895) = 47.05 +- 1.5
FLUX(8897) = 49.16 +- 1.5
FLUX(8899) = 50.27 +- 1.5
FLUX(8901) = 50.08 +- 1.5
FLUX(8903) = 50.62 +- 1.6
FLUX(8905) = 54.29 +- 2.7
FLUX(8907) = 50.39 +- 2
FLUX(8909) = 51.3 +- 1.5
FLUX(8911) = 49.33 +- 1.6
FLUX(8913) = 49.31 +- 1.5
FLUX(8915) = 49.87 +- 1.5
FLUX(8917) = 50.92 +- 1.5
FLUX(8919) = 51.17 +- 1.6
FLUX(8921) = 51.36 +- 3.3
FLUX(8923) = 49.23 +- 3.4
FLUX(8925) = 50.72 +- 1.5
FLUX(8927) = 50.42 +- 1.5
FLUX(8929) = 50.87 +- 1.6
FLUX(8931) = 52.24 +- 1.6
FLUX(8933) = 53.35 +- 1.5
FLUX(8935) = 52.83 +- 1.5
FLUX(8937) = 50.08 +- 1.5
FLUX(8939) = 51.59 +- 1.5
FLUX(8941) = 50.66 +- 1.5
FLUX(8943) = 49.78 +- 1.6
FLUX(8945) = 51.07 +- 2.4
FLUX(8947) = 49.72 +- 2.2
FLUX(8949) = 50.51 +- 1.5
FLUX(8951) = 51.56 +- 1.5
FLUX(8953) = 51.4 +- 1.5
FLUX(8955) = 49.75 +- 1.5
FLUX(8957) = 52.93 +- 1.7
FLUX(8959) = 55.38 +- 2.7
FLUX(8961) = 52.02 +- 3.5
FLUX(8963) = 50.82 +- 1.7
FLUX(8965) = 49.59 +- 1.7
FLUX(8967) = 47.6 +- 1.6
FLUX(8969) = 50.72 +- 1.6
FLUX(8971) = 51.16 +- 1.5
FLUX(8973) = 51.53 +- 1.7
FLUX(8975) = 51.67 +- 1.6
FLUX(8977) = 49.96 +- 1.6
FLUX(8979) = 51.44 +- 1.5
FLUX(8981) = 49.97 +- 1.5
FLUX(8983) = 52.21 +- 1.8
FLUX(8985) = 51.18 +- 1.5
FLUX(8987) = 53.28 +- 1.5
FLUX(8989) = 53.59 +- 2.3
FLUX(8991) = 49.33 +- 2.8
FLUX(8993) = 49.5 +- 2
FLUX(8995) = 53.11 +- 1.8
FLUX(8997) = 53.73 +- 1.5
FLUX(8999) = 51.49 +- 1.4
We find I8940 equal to 51.59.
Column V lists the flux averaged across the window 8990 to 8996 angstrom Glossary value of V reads 50.6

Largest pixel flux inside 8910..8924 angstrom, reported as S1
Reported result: 51.36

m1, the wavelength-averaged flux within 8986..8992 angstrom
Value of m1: 52.1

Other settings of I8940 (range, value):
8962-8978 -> 51.67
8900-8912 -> 54.29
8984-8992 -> 53.59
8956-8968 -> 55.38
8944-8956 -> 51.56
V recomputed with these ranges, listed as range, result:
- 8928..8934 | 52.2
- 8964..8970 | 49.3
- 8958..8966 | 52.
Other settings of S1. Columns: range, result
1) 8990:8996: 53.11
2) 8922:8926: 50.72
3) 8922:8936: 53.35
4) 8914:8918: 50.92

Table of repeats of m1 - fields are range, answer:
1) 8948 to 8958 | 51.2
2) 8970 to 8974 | 51.3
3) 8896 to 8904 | 50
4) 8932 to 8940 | 52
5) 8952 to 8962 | 52.3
